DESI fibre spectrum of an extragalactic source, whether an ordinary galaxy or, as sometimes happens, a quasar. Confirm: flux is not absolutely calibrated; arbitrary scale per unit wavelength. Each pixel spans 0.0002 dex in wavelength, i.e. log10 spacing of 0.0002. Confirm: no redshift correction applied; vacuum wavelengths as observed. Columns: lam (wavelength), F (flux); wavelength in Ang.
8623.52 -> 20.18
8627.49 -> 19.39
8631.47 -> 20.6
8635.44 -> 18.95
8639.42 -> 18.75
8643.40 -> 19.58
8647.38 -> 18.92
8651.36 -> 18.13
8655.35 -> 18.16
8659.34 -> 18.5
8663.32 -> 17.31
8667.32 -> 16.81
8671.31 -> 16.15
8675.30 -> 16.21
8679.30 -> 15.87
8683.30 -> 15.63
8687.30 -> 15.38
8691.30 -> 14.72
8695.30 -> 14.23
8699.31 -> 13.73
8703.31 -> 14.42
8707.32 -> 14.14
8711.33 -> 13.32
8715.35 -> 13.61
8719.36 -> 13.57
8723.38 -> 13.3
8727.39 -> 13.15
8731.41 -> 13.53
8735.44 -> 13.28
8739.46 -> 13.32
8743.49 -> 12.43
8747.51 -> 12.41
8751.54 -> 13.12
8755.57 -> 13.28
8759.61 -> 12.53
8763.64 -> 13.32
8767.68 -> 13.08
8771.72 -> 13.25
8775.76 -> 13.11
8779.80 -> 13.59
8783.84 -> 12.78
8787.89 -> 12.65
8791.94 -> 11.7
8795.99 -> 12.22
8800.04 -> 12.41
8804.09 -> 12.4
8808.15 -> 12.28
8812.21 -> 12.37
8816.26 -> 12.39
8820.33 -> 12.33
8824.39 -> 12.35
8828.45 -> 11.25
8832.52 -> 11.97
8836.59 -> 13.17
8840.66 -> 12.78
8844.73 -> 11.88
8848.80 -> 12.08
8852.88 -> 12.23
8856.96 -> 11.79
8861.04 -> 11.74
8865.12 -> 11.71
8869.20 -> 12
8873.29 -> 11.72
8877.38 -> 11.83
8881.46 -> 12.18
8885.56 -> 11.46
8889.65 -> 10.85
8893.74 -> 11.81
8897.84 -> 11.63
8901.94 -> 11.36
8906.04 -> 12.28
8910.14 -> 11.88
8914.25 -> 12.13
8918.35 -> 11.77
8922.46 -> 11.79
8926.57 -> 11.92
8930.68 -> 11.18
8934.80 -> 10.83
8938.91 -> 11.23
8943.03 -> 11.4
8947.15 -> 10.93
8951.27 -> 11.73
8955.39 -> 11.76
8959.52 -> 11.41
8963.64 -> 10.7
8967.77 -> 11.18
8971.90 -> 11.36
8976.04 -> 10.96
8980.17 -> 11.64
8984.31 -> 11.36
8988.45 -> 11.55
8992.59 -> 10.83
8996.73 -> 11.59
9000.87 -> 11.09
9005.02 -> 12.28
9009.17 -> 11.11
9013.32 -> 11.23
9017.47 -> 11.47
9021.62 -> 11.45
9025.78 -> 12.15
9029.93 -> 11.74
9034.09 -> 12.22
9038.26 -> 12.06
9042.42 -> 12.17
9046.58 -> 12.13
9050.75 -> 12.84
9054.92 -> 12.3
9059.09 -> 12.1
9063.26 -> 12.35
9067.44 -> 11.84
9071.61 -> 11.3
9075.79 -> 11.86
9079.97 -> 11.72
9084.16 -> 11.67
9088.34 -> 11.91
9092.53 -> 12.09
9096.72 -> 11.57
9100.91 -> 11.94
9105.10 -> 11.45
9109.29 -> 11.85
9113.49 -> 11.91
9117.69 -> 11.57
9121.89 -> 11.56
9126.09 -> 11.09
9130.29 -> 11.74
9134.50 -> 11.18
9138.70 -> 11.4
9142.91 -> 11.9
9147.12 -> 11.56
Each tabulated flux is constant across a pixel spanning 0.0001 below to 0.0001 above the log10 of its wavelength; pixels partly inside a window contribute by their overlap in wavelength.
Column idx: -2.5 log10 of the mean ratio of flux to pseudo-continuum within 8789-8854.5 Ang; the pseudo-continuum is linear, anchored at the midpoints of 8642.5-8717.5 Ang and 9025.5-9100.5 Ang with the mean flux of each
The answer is 0.18 mag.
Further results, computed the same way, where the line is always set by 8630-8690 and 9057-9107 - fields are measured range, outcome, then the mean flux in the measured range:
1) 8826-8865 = 0.24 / 12.1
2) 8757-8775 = 0.23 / 13.1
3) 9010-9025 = 0.11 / 11.4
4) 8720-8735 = 0.24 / 13.3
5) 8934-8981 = 0.20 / 11.3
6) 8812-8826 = 0.24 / 12.4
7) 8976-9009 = 0.14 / 11.4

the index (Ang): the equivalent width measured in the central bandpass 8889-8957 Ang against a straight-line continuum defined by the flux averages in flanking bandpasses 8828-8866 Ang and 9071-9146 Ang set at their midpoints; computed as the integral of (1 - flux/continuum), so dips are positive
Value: 2.3 Ang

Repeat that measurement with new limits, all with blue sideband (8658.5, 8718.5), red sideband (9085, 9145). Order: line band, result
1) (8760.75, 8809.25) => 5.69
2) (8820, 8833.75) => 2.10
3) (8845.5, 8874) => 3.92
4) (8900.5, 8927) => 2.90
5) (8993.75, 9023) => 2.59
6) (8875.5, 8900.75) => 3.62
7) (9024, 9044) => 0.44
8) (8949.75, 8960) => 1.05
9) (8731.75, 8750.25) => 2.34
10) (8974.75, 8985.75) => 1.24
